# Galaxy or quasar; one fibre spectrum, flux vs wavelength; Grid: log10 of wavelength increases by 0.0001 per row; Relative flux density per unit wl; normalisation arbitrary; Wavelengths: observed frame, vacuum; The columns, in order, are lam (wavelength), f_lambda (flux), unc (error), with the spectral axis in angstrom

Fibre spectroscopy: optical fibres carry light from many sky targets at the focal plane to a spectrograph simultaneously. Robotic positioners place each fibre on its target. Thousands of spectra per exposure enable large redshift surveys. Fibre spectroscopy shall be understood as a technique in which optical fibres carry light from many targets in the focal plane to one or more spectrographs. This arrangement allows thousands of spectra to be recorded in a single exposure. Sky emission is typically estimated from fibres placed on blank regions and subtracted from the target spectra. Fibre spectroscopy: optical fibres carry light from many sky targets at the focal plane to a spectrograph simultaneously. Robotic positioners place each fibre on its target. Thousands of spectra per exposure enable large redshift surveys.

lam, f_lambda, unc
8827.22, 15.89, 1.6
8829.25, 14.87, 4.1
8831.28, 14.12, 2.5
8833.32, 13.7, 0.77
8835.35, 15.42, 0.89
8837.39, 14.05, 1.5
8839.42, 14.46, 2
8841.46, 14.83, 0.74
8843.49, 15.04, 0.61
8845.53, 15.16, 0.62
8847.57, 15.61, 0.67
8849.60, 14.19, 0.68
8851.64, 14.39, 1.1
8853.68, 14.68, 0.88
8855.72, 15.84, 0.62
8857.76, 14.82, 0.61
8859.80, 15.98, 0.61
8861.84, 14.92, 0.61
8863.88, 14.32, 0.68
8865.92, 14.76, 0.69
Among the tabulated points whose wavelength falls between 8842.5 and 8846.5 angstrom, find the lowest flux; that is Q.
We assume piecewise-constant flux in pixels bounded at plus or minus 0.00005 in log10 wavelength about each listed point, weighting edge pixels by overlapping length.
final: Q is 15.04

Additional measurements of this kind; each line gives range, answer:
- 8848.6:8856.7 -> 14.19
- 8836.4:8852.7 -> 14.05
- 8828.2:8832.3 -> 14.12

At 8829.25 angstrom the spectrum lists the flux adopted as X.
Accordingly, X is 14.87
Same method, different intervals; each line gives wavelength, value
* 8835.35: 15.42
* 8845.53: 15.16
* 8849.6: 14.19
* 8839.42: 14.46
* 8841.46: 14.83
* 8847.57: 15.61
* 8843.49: 15.04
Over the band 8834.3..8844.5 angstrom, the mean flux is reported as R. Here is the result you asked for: 14.8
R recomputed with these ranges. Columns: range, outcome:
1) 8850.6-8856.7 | 15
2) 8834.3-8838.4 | 14.7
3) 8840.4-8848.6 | 15.2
